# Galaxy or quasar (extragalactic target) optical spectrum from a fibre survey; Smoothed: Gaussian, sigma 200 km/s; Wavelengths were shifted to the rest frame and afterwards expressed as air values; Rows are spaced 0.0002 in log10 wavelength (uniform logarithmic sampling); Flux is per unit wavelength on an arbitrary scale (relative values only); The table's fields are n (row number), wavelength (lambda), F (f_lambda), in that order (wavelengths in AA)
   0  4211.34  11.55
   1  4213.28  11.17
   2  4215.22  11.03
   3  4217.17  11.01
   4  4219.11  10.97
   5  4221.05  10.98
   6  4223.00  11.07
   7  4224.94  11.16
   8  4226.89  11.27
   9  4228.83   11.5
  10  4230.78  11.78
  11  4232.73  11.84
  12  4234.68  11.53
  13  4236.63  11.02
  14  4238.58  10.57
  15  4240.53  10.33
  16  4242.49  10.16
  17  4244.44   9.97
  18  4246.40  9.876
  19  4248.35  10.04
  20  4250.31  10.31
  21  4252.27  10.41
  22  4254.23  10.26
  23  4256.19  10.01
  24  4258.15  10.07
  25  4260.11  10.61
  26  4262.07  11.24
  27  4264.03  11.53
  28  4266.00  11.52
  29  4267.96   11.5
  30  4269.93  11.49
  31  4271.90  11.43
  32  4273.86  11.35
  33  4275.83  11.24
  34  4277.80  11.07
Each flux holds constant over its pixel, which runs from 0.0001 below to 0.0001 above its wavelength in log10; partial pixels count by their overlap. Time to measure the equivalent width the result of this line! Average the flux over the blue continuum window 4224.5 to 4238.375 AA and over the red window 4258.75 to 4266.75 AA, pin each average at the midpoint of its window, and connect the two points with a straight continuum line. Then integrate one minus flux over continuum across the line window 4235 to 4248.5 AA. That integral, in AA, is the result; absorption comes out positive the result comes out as 1.2 AA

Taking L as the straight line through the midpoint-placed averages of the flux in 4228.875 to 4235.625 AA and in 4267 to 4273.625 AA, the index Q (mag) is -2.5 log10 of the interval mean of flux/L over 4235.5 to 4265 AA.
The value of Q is 0.113 mag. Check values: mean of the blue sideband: 11.7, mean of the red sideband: 11.5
